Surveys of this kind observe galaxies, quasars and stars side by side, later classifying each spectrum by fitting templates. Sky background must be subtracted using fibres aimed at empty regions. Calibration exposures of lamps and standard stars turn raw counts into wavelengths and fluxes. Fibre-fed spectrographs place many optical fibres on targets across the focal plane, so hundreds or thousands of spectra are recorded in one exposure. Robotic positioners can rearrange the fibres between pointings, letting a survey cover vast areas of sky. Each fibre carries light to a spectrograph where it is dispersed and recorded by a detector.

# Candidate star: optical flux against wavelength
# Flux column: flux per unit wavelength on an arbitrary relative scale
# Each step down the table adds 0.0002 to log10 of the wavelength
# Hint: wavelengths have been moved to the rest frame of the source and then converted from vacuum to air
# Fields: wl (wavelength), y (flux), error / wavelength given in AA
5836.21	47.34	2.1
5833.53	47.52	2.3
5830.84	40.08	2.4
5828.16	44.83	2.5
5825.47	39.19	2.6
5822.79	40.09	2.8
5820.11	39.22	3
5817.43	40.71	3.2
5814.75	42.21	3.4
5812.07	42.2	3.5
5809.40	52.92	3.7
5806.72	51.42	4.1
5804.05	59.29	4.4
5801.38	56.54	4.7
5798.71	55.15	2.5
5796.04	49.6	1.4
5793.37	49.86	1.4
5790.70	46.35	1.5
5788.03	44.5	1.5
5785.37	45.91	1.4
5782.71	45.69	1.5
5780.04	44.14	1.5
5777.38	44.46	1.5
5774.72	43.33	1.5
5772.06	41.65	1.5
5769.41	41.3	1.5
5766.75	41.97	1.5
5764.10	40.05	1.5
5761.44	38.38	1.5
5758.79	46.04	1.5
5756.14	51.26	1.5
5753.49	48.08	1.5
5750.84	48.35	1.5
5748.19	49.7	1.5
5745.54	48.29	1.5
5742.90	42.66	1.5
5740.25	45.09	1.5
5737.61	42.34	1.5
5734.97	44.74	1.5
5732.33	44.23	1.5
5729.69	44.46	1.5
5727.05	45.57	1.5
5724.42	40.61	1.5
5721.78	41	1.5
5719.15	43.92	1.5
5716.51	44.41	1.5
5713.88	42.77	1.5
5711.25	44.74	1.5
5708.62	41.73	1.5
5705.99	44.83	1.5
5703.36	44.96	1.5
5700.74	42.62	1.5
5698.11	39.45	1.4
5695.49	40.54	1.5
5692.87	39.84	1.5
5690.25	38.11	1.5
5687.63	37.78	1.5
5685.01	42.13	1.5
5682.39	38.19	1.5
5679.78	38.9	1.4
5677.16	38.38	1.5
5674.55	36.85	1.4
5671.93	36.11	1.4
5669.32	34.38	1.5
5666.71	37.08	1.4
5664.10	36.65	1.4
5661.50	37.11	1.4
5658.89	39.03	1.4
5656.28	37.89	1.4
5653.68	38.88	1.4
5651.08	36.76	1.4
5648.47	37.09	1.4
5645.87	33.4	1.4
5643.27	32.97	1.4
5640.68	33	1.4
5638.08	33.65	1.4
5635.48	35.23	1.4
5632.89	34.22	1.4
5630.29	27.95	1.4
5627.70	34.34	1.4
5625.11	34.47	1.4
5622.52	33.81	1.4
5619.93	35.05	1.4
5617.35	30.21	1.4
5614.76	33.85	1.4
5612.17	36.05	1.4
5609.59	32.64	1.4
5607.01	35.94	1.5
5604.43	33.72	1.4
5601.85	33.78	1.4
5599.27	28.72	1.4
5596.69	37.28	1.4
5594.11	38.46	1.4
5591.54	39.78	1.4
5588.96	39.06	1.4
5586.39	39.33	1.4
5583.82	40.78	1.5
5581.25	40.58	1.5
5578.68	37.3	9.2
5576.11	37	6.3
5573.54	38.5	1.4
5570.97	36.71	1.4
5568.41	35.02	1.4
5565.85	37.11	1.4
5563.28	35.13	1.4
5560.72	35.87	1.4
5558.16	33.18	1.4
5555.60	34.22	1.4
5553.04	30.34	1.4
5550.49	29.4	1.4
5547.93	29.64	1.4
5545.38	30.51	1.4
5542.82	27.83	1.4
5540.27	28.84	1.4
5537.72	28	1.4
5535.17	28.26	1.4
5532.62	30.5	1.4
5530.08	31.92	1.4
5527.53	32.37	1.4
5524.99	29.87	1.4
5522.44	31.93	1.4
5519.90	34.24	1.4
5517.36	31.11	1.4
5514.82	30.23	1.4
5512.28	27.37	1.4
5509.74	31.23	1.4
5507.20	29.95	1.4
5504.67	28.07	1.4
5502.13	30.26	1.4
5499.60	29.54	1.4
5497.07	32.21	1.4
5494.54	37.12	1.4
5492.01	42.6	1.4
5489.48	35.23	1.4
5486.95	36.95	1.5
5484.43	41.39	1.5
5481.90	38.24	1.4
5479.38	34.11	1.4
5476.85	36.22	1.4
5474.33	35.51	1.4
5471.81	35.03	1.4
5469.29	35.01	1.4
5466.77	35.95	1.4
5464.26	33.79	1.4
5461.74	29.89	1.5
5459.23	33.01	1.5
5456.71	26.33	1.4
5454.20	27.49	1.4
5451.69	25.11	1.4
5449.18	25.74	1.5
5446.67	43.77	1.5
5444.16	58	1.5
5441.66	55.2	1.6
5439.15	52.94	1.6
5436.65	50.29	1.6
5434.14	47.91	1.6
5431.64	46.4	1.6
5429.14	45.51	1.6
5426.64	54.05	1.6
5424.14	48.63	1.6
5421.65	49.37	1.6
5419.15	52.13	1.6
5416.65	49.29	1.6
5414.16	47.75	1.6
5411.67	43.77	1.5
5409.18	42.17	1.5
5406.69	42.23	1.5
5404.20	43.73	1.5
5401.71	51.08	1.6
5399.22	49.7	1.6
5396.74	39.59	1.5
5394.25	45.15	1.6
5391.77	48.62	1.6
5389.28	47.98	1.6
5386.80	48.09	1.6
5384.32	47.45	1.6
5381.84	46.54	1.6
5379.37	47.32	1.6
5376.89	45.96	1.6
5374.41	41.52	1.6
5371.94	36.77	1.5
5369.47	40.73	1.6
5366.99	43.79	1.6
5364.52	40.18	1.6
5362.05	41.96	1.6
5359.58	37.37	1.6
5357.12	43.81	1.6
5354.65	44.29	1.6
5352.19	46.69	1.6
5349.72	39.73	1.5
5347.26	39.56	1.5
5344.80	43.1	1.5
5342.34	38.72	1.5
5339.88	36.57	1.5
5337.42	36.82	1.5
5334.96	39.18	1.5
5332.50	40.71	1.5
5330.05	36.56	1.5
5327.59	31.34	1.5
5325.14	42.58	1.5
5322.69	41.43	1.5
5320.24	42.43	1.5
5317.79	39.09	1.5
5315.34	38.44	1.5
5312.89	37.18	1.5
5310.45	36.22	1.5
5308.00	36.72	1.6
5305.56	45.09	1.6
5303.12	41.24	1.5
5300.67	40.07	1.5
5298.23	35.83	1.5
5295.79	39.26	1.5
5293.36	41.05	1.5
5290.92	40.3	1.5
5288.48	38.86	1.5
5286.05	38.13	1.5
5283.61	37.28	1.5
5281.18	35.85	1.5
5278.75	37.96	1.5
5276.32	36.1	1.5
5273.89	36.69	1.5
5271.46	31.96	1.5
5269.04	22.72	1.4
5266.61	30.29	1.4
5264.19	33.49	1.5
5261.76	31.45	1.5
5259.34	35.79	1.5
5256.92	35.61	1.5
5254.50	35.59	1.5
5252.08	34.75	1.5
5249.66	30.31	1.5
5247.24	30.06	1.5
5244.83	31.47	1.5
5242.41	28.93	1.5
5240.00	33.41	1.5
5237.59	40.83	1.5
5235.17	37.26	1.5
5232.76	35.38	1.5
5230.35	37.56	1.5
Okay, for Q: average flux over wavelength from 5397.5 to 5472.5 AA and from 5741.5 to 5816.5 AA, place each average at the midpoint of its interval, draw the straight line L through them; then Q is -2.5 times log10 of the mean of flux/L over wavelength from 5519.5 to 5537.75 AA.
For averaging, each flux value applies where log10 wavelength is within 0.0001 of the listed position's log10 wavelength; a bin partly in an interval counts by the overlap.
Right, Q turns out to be 0.38 mag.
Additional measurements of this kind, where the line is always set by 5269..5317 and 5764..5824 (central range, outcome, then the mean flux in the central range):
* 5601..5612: 0.25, 34.3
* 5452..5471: 0.28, 31.4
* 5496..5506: 0.35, 30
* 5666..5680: 0.20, 36.8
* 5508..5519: 0.35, 30.1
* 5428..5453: -0.12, 45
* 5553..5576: 0.19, 35.5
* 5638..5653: 0.25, 34.7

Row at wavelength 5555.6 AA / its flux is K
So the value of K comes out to 34.22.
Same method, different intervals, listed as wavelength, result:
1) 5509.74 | 31.23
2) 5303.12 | 41.24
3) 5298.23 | 35.83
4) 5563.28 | 35.13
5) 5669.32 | 34.38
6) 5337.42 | 36.82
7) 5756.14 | 51.26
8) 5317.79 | 39.09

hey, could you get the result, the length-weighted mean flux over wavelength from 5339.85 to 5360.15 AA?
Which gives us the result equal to 41.5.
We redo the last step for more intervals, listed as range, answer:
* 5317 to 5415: 42.6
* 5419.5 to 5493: 40.1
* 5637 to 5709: 38.1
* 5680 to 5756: 43.3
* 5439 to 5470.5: 36.5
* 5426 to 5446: 51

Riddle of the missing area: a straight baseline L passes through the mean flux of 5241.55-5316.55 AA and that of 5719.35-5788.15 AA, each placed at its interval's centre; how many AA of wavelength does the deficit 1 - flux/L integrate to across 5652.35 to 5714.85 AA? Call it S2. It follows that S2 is 5.19 AA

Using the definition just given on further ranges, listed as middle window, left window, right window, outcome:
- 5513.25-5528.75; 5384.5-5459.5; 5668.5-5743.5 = 4.31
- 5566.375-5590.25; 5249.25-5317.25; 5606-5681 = -1.88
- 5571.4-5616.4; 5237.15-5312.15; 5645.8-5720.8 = 2.46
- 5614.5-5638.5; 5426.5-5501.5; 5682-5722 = 4.40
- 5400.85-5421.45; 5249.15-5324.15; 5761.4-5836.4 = -4.07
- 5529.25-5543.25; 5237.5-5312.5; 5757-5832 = 3.89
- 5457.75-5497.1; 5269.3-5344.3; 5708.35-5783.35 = 4.55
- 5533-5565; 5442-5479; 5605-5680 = 3.66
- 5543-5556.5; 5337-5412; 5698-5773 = 4.08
